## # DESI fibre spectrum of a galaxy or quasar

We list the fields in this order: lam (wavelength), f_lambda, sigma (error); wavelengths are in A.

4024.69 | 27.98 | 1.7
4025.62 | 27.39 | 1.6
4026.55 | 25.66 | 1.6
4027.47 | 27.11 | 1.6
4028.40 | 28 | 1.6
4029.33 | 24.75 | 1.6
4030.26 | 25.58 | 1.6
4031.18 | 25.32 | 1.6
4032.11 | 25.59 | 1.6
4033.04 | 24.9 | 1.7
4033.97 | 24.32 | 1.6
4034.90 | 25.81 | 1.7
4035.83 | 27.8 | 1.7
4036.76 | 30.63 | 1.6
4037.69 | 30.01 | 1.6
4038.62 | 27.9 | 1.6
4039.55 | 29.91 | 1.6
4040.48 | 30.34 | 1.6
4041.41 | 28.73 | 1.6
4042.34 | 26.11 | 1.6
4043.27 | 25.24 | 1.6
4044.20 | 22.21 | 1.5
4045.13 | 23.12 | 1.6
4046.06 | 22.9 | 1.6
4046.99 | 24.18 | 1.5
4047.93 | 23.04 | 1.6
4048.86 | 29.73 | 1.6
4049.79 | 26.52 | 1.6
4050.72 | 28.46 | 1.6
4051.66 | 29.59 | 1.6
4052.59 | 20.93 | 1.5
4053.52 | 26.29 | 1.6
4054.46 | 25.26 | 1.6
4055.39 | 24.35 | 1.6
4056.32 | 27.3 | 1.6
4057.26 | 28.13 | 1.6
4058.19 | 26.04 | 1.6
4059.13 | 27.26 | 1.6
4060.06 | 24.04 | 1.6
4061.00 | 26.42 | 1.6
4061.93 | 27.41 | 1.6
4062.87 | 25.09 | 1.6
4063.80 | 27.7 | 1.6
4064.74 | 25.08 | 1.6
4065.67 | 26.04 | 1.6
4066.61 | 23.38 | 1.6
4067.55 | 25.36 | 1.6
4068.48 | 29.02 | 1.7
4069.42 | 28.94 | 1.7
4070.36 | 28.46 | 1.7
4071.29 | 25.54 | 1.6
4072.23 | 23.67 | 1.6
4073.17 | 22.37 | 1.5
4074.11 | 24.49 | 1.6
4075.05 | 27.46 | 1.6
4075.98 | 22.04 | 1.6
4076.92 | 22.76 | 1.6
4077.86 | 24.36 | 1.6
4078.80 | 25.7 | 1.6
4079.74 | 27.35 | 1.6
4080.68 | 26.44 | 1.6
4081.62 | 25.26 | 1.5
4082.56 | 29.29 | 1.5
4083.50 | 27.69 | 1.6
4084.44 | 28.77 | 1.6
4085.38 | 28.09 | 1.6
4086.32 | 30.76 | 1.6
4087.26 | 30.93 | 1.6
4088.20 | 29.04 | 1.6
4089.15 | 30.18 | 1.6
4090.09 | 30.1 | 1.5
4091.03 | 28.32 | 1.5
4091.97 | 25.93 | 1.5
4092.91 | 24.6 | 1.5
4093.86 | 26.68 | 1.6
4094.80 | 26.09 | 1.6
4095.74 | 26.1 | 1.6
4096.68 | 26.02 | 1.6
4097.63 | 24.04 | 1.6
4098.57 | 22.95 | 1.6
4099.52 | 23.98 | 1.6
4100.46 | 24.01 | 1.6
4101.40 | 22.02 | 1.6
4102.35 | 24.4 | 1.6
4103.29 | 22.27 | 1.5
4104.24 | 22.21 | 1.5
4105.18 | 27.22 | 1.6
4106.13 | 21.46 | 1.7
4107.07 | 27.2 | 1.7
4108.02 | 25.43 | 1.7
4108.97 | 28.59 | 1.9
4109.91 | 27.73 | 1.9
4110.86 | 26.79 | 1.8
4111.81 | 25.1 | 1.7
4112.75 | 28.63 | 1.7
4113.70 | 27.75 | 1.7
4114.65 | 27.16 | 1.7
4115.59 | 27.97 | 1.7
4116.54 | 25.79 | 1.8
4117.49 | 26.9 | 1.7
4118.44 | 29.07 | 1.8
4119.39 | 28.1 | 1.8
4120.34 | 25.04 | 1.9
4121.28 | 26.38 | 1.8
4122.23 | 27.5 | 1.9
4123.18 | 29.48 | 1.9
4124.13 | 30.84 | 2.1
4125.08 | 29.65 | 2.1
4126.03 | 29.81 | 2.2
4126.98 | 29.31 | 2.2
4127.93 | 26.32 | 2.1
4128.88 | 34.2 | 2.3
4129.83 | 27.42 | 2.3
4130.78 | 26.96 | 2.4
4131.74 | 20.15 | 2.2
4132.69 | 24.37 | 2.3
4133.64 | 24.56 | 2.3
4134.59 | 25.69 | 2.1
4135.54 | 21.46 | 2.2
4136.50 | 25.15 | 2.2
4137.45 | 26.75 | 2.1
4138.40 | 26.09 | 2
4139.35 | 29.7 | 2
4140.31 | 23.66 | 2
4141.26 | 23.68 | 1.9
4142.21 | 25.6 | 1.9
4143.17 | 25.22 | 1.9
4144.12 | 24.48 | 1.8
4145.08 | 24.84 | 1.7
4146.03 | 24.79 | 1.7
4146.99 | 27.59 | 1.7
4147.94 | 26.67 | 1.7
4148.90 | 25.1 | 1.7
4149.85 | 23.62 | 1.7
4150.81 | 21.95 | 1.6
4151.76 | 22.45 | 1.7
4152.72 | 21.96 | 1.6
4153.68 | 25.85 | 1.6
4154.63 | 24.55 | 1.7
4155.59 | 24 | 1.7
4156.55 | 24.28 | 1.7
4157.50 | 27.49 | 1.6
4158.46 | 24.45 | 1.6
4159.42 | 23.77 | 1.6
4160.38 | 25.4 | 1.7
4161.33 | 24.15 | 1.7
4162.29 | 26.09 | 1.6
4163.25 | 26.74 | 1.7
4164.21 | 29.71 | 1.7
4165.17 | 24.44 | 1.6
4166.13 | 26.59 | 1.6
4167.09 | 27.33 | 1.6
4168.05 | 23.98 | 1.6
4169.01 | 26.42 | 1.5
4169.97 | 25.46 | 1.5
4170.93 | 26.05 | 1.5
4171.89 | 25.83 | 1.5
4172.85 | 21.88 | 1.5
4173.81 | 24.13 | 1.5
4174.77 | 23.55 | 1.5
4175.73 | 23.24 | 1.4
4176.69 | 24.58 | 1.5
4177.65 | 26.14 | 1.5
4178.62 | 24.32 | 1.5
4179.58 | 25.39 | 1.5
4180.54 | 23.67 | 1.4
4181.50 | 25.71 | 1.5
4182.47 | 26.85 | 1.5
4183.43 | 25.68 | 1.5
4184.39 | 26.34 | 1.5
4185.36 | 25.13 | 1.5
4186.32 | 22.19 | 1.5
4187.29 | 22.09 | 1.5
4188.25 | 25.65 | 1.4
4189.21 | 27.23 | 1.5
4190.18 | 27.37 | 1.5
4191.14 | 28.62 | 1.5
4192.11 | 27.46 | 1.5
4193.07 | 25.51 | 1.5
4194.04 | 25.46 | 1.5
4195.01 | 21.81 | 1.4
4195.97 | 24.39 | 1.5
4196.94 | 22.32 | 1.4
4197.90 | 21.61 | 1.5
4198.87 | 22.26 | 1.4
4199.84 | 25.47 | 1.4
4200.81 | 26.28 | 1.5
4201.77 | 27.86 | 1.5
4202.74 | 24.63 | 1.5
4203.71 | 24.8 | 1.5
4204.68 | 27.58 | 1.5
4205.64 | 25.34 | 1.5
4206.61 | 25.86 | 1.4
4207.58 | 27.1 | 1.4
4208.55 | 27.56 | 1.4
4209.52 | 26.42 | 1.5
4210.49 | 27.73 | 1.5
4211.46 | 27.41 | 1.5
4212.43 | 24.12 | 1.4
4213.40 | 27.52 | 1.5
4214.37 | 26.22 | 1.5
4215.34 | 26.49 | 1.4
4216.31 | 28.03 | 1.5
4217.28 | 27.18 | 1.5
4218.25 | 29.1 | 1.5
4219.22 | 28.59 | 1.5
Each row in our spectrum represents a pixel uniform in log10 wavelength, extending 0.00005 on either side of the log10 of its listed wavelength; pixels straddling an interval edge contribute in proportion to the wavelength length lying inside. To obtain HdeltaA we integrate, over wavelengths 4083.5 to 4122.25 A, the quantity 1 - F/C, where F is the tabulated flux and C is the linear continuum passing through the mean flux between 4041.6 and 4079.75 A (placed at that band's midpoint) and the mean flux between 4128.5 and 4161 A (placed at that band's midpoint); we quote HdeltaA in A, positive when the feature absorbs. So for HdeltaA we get -1.81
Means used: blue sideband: 25.6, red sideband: 25.1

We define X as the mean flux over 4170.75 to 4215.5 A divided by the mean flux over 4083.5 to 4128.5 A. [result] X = 0.94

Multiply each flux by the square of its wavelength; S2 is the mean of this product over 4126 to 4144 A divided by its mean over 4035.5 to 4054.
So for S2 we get 1.02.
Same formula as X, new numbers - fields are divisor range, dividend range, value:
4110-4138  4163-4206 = 0.93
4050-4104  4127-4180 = 0.97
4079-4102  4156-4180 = 0.94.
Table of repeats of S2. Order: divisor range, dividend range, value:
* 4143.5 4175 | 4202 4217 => 1.08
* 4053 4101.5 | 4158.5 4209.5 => 1.01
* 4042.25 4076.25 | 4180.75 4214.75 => 1.07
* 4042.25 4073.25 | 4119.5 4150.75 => 1.06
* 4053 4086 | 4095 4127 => 1.03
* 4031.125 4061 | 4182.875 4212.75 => 1.04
